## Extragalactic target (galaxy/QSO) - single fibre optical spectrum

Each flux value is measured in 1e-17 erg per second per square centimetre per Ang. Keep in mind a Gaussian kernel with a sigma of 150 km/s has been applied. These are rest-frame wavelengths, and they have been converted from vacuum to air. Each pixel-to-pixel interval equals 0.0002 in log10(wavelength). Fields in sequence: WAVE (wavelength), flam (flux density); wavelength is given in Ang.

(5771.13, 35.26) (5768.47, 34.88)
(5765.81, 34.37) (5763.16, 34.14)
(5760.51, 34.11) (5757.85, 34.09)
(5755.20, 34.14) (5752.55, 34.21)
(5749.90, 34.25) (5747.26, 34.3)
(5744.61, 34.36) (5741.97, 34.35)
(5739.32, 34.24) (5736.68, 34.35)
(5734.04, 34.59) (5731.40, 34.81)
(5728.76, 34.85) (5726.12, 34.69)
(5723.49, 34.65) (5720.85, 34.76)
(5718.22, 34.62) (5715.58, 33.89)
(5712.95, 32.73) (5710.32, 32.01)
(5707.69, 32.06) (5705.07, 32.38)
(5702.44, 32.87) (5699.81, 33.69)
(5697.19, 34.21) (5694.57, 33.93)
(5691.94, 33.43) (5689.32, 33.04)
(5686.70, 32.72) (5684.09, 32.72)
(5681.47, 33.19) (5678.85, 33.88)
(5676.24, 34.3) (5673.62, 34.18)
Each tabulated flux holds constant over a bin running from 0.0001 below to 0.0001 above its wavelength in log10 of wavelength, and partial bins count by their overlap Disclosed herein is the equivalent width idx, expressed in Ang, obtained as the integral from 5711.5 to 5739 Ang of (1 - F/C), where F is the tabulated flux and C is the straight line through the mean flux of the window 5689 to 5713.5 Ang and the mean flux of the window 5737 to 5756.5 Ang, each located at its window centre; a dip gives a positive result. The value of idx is -0.56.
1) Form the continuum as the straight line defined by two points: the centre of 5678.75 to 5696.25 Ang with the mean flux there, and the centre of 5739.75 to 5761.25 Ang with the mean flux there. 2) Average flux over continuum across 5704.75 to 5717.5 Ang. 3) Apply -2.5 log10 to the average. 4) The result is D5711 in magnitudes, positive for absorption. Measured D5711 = 0.03 mag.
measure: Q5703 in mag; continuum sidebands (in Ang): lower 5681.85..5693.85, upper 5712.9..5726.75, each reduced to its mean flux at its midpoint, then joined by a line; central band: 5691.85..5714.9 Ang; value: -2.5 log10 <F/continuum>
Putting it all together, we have 0.02 mag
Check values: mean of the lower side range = 33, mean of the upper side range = 34.3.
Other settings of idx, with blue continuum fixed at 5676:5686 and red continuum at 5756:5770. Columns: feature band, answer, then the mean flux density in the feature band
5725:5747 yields -0.3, 34.5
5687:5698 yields 0.0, 33.5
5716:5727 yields -0.2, 34.6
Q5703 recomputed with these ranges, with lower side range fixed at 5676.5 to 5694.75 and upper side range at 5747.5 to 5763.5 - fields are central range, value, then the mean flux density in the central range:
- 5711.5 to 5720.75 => -0.006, 33.8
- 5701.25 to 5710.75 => 0.039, 32.4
